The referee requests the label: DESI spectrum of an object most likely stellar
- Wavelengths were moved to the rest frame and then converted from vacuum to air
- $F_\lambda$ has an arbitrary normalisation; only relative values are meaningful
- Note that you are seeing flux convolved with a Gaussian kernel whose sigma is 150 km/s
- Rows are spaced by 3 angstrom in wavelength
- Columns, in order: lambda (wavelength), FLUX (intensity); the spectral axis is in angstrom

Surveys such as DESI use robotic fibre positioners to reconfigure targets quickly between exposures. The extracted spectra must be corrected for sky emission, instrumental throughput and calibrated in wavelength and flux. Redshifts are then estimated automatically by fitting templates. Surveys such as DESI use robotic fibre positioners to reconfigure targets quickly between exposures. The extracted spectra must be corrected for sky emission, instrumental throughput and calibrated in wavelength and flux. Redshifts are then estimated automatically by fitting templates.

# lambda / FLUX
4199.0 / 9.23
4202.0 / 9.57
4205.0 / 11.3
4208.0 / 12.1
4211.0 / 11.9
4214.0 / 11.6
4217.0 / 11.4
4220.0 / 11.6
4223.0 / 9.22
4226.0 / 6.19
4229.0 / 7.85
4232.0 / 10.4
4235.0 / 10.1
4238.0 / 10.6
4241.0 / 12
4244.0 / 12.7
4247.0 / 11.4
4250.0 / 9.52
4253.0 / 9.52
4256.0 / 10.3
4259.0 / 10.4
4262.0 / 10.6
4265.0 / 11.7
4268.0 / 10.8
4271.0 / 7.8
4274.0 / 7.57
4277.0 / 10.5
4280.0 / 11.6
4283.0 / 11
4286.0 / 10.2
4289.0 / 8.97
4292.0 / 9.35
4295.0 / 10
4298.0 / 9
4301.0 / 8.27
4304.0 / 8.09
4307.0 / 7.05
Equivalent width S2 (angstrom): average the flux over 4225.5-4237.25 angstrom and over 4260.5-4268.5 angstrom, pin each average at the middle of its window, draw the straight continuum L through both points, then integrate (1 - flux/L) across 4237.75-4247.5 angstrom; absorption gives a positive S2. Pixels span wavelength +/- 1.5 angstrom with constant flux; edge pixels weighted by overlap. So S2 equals -2.2 angstrom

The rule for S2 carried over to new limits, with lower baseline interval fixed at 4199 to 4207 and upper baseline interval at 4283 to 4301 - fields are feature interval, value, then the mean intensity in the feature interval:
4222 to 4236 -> 1.93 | 8.69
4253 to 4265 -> -0.81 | 10.5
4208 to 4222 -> -1.90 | 11.6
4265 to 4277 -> 0.49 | 9.32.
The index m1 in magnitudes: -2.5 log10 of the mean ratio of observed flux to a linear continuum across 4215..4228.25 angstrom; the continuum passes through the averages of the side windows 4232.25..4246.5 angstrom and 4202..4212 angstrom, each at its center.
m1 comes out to 0.19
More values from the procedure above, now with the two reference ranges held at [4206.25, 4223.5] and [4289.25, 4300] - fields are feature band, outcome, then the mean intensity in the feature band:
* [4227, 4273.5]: 0.02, 10.3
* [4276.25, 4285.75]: -0.13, 11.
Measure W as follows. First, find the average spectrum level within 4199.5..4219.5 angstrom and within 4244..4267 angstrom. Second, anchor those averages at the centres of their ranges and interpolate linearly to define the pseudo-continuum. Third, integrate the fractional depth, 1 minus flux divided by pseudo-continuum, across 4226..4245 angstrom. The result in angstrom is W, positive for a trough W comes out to 1.2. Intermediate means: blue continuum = 11.2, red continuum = 10.6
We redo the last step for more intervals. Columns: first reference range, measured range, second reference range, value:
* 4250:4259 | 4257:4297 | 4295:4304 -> -2.9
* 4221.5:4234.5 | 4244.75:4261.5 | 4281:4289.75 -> -2.0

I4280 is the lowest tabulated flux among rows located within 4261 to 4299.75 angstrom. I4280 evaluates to 7.57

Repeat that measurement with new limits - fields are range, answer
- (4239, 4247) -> 11.4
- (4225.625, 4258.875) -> 6.19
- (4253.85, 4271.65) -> 7.8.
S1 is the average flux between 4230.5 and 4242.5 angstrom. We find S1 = 10.8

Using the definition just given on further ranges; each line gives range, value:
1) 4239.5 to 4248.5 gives 12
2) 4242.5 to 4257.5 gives 10.7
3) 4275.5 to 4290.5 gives 10.5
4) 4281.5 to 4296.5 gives 9.9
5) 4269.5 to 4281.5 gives 9.37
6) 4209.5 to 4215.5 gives 11.8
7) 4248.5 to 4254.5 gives 9.52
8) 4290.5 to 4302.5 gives 9.15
